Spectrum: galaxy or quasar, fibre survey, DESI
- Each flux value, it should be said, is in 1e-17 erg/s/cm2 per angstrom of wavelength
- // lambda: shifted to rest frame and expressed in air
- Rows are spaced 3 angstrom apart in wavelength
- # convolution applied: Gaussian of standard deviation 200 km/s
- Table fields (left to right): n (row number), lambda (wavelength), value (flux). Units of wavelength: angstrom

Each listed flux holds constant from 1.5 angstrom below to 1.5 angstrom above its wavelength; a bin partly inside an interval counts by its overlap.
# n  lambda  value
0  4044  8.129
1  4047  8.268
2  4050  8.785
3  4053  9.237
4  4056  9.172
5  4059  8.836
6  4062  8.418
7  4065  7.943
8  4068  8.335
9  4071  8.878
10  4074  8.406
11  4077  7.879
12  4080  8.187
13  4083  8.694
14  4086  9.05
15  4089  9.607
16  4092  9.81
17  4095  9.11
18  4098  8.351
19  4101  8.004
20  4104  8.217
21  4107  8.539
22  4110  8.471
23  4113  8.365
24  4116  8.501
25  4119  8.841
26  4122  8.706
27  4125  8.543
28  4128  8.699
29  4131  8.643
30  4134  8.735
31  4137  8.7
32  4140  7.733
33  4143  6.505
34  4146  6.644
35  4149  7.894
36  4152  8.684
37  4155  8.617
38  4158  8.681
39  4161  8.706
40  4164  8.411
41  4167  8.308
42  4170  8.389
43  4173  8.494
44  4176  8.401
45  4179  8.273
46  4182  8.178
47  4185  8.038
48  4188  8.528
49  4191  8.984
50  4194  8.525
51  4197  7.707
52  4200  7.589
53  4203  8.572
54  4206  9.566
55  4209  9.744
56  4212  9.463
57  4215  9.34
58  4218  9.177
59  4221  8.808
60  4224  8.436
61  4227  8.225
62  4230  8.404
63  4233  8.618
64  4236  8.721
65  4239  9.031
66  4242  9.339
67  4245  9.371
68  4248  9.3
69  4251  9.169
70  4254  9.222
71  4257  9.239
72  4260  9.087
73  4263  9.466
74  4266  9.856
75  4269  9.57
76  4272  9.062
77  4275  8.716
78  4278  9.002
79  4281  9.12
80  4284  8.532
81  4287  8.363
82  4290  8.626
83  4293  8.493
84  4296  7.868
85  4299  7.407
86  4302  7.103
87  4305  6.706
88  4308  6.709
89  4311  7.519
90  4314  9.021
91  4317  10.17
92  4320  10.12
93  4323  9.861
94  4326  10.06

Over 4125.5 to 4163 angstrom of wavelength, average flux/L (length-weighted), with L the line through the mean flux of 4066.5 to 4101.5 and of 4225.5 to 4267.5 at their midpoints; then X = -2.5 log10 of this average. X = 0.08 mag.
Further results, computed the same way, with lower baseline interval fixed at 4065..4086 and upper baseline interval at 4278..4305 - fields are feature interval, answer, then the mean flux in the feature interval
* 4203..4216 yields -0.145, 9.43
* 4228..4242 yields -0.067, 8.75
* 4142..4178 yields 0.018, 8.17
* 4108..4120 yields -0.022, 8.53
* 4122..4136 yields -0.040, 8.66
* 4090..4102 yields -0.063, 8.89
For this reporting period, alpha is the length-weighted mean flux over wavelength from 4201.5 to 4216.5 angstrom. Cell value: 9.34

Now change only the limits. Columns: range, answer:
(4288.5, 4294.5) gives 8.56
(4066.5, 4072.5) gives 8.61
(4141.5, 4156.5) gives 7.67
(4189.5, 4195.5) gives 8.75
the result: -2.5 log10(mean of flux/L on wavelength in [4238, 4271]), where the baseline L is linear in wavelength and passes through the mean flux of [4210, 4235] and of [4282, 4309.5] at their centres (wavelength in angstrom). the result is -0.119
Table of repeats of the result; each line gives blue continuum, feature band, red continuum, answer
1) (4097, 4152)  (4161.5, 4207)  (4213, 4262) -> 0.03 mag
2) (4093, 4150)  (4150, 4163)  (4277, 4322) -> -0.04 mag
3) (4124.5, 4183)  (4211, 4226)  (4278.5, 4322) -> -0.09 mag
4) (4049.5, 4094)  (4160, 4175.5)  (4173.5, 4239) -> 0.03 mag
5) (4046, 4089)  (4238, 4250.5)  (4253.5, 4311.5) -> -0.09 mag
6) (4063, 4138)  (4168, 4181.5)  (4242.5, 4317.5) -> 0.03 mag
